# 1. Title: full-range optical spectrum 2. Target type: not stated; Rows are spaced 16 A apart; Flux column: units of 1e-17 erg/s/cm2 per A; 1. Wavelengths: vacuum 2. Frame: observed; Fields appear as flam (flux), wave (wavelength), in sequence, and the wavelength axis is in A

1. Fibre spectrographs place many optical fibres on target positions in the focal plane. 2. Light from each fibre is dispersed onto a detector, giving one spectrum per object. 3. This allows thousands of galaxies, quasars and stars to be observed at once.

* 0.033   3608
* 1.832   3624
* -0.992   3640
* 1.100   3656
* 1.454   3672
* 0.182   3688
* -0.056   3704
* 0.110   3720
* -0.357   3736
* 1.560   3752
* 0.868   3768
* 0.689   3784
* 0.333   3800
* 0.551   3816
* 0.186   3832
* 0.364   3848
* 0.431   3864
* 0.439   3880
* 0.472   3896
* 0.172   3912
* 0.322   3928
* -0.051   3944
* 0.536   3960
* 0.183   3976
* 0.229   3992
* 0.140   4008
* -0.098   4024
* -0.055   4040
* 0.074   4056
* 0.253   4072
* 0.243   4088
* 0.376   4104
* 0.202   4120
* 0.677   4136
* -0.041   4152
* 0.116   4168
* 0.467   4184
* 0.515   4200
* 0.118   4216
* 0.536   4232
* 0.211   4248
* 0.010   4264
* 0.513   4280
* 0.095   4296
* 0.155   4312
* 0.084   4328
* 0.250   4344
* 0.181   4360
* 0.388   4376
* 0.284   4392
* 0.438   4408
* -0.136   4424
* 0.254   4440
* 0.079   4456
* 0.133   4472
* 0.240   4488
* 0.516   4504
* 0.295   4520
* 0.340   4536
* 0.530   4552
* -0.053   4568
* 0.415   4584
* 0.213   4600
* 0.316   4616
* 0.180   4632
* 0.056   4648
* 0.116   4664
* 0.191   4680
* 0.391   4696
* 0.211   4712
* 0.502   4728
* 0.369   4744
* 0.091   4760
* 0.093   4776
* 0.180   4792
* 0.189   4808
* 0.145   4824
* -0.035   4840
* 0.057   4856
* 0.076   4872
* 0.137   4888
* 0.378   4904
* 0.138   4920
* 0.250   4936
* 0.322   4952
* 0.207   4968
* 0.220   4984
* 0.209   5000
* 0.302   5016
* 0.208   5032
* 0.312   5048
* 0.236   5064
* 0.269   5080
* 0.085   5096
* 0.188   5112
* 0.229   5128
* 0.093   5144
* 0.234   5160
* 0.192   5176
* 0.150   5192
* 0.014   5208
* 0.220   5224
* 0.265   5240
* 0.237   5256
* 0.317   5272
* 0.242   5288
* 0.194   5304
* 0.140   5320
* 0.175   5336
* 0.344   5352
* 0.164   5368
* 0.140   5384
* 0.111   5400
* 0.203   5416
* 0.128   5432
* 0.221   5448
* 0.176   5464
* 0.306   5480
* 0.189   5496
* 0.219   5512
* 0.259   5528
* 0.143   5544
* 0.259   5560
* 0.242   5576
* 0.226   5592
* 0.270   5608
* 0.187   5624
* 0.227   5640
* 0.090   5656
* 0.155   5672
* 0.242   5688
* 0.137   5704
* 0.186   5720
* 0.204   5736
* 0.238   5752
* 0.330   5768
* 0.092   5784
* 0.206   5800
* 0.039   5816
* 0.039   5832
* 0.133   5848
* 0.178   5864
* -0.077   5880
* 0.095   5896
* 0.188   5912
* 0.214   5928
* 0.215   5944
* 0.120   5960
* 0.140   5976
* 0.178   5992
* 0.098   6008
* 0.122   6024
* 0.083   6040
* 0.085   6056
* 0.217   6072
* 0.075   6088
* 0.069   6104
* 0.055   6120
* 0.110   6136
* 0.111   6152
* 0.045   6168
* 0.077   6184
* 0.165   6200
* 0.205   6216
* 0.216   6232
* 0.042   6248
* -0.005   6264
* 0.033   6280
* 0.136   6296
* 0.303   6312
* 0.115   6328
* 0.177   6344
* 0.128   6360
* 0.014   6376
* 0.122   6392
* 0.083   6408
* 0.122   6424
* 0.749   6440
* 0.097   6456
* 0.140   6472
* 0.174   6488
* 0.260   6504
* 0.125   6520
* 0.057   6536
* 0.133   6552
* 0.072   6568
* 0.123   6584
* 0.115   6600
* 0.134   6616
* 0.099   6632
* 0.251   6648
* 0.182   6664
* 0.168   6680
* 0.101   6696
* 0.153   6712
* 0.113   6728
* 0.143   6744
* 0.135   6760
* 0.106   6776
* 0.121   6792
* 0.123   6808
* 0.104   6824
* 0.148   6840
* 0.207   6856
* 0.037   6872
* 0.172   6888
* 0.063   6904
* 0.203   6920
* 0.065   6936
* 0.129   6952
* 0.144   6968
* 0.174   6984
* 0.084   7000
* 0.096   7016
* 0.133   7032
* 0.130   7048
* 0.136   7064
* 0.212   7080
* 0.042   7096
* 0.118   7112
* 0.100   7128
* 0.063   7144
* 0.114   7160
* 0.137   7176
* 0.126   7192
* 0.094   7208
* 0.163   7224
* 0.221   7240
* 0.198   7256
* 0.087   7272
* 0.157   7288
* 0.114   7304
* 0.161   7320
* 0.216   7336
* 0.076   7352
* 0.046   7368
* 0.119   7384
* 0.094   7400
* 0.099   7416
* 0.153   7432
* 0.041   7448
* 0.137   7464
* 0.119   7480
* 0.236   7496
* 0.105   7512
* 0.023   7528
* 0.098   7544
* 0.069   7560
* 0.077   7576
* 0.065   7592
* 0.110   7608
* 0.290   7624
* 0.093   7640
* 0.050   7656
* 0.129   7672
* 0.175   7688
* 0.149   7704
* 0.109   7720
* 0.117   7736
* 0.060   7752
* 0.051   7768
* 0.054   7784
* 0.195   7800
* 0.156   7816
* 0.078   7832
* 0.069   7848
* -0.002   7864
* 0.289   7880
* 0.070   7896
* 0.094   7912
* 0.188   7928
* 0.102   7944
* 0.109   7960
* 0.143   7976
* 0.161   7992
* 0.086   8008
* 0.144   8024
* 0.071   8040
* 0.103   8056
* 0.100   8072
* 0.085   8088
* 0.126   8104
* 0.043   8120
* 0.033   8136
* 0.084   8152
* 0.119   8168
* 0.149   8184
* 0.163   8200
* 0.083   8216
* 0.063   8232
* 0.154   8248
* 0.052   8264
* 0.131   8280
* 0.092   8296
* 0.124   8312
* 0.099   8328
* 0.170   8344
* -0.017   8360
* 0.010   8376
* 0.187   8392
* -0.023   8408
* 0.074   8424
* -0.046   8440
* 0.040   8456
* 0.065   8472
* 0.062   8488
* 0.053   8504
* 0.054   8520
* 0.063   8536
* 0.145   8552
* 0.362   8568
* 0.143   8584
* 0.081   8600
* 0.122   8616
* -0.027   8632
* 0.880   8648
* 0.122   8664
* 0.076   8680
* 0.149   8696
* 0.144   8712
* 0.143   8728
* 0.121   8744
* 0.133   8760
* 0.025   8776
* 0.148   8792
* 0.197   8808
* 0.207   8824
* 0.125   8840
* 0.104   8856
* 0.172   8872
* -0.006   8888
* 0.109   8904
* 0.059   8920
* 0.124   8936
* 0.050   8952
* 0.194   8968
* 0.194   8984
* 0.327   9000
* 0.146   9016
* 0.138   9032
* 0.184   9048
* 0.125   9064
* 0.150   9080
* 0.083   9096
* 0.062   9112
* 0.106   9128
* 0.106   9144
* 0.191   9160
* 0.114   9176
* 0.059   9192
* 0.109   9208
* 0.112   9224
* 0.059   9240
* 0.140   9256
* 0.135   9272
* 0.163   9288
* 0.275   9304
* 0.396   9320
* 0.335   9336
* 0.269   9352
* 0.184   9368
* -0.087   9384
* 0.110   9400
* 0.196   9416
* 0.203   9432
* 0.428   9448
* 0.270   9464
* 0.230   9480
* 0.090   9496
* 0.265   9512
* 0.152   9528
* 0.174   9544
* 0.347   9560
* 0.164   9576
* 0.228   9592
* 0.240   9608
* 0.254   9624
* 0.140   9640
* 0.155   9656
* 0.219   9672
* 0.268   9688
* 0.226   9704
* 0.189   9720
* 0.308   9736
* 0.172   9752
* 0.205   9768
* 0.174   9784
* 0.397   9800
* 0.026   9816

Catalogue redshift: 0.73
